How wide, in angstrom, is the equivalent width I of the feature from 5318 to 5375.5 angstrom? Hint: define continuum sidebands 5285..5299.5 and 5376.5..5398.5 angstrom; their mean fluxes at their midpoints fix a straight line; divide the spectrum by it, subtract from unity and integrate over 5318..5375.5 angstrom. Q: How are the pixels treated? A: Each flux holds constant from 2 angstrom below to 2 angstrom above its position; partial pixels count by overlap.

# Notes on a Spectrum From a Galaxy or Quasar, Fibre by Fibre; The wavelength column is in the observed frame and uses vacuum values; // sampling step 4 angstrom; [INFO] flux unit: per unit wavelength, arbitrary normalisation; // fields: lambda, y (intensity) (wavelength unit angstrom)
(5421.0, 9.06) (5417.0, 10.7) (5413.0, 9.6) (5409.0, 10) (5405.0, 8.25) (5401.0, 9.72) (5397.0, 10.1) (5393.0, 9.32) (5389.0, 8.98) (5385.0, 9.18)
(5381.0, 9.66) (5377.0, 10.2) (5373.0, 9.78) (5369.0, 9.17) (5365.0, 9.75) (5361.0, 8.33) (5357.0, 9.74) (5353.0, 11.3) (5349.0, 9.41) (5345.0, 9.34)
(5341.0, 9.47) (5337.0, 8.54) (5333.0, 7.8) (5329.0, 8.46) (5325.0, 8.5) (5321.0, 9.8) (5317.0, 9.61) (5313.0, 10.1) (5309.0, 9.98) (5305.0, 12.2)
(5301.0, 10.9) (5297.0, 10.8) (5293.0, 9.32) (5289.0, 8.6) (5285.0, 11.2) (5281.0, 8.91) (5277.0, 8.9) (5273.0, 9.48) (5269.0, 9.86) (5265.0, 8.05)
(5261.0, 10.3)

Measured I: 2.4 angstrom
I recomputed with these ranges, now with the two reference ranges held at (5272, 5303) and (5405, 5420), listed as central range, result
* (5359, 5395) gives 1.5 angstrom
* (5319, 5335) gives 1.9 angstrom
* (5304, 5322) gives -0.9 angstrom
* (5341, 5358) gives -0.2 angstrom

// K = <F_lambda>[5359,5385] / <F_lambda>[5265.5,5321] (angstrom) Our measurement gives 1.0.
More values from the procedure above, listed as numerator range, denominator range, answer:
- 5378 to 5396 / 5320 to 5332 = 1.07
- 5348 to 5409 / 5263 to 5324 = 0.97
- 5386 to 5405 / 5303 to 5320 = 0.90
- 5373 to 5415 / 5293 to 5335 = 0.97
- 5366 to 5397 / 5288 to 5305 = 0.93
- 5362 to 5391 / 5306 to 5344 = 1.03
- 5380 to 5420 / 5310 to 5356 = 1.02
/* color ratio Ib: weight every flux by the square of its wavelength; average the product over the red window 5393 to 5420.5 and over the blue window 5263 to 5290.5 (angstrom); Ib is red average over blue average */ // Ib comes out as 1.1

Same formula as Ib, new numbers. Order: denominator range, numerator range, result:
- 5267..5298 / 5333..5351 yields 0.96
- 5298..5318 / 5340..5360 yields 0.94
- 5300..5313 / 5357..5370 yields 0.86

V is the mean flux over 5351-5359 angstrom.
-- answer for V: 10.5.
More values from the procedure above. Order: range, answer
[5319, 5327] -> 9.15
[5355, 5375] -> 9.35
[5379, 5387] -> 9.42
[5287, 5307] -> 10.4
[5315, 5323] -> 9.71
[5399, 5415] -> 9.39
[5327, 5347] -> 8.72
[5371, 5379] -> 9.99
